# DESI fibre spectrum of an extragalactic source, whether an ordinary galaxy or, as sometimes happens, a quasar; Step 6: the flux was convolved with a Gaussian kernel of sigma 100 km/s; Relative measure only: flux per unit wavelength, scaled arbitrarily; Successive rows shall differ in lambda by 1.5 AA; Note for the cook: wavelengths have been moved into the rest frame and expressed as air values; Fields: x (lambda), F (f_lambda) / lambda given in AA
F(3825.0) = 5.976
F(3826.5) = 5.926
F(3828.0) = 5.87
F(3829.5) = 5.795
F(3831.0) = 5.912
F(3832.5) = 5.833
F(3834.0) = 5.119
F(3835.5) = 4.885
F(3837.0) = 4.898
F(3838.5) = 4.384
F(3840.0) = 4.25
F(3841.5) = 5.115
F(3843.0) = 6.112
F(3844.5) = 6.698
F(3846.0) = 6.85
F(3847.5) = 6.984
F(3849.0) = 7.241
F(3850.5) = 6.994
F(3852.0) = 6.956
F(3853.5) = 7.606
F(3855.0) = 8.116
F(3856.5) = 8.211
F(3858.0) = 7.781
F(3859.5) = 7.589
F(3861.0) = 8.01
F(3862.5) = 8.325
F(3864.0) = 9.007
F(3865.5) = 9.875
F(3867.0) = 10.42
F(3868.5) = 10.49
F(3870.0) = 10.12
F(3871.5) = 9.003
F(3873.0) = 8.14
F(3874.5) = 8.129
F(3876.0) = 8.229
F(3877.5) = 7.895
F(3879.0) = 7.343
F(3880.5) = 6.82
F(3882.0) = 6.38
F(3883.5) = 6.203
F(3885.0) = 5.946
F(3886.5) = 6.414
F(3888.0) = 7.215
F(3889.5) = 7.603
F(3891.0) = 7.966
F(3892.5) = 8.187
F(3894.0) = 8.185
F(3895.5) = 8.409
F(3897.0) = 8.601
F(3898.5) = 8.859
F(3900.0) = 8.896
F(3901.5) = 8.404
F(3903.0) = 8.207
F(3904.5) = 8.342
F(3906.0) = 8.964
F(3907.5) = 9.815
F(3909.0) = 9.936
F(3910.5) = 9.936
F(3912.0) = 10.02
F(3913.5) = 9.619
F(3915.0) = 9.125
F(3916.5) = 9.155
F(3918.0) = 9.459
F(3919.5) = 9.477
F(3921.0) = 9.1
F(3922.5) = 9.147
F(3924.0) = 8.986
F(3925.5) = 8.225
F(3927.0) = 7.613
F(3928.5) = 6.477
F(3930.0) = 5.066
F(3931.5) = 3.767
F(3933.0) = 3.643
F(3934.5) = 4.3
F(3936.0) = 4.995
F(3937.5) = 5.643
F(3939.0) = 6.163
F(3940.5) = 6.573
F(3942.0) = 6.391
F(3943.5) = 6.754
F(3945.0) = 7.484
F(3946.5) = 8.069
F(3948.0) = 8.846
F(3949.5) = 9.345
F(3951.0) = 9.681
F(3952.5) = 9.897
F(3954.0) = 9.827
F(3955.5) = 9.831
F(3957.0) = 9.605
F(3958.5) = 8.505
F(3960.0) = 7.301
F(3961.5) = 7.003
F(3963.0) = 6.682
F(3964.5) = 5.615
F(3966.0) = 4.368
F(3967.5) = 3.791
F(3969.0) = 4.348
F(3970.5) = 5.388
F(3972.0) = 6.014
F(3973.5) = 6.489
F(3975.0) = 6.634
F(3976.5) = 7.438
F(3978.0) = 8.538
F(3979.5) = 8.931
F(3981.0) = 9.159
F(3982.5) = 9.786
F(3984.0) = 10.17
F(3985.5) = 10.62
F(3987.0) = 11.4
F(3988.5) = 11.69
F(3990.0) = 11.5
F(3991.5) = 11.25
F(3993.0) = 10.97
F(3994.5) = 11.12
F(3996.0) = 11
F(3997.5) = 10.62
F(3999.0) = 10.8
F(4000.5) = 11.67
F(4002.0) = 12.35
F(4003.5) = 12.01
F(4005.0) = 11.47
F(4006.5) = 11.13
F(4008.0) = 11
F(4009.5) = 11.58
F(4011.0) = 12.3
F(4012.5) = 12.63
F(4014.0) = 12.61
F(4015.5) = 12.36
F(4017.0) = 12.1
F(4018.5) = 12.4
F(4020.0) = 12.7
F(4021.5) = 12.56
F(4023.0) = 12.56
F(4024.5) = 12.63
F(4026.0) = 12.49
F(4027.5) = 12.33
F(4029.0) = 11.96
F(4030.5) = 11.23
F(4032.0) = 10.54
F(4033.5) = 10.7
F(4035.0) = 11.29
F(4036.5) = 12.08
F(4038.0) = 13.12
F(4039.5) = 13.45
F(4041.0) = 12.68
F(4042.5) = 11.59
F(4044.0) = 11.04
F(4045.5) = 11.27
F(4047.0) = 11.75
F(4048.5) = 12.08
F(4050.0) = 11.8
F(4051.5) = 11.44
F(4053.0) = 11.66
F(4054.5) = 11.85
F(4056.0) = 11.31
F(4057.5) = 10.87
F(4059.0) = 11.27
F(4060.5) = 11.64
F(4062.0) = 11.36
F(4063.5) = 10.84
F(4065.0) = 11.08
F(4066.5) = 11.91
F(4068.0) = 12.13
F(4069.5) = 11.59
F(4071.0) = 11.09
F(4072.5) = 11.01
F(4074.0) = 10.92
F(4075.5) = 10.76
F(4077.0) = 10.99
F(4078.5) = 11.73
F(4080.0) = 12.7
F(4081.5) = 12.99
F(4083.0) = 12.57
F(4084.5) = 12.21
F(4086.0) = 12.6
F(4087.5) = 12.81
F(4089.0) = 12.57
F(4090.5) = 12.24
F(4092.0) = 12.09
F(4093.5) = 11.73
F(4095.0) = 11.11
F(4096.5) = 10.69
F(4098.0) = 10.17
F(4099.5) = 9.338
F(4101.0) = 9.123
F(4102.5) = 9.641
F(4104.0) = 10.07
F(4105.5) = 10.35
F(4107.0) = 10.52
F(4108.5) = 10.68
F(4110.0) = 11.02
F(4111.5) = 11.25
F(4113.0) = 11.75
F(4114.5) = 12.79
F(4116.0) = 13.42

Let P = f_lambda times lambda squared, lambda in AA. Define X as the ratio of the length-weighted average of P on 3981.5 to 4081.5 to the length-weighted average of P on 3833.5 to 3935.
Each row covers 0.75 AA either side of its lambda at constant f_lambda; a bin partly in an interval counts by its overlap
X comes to 1.62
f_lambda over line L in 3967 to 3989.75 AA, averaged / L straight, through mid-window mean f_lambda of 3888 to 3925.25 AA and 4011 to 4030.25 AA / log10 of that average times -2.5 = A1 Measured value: 0.34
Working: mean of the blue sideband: 8.89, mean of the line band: 8.15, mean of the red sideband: 12.4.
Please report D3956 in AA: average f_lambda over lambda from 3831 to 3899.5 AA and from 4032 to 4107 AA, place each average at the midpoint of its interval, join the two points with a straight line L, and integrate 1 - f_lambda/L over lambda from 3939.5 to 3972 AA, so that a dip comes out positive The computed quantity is 6.5 AA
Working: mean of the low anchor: 7.4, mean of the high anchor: 11.5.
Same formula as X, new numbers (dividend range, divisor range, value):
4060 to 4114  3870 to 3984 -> 1.59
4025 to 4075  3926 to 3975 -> 1.81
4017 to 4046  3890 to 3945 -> 1.63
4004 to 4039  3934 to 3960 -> 1.60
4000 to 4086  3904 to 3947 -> 1.64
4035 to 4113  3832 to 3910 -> 1.66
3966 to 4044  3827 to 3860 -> 1.84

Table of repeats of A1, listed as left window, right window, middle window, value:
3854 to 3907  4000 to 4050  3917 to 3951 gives 0.32 mag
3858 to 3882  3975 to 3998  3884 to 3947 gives 0.18 mag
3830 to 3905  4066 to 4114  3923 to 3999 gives 0.16 mag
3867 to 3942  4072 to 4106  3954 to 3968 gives 0.23 mag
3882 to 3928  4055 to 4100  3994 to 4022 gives -0.15 mag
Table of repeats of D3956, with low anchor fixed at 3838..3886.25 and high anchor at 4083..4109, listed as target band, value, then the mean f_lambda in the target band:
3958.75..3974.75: 5.81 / 5.82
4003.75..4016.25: -2.67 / 11.9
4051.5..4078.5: -1.77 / 11.3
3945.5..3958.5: -0.56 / 9.3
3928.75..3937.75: 4.18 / 4.62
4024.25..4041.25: -3.13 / 12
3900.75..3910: -0.87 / 8.97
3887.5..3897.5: -0.03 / 8.03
